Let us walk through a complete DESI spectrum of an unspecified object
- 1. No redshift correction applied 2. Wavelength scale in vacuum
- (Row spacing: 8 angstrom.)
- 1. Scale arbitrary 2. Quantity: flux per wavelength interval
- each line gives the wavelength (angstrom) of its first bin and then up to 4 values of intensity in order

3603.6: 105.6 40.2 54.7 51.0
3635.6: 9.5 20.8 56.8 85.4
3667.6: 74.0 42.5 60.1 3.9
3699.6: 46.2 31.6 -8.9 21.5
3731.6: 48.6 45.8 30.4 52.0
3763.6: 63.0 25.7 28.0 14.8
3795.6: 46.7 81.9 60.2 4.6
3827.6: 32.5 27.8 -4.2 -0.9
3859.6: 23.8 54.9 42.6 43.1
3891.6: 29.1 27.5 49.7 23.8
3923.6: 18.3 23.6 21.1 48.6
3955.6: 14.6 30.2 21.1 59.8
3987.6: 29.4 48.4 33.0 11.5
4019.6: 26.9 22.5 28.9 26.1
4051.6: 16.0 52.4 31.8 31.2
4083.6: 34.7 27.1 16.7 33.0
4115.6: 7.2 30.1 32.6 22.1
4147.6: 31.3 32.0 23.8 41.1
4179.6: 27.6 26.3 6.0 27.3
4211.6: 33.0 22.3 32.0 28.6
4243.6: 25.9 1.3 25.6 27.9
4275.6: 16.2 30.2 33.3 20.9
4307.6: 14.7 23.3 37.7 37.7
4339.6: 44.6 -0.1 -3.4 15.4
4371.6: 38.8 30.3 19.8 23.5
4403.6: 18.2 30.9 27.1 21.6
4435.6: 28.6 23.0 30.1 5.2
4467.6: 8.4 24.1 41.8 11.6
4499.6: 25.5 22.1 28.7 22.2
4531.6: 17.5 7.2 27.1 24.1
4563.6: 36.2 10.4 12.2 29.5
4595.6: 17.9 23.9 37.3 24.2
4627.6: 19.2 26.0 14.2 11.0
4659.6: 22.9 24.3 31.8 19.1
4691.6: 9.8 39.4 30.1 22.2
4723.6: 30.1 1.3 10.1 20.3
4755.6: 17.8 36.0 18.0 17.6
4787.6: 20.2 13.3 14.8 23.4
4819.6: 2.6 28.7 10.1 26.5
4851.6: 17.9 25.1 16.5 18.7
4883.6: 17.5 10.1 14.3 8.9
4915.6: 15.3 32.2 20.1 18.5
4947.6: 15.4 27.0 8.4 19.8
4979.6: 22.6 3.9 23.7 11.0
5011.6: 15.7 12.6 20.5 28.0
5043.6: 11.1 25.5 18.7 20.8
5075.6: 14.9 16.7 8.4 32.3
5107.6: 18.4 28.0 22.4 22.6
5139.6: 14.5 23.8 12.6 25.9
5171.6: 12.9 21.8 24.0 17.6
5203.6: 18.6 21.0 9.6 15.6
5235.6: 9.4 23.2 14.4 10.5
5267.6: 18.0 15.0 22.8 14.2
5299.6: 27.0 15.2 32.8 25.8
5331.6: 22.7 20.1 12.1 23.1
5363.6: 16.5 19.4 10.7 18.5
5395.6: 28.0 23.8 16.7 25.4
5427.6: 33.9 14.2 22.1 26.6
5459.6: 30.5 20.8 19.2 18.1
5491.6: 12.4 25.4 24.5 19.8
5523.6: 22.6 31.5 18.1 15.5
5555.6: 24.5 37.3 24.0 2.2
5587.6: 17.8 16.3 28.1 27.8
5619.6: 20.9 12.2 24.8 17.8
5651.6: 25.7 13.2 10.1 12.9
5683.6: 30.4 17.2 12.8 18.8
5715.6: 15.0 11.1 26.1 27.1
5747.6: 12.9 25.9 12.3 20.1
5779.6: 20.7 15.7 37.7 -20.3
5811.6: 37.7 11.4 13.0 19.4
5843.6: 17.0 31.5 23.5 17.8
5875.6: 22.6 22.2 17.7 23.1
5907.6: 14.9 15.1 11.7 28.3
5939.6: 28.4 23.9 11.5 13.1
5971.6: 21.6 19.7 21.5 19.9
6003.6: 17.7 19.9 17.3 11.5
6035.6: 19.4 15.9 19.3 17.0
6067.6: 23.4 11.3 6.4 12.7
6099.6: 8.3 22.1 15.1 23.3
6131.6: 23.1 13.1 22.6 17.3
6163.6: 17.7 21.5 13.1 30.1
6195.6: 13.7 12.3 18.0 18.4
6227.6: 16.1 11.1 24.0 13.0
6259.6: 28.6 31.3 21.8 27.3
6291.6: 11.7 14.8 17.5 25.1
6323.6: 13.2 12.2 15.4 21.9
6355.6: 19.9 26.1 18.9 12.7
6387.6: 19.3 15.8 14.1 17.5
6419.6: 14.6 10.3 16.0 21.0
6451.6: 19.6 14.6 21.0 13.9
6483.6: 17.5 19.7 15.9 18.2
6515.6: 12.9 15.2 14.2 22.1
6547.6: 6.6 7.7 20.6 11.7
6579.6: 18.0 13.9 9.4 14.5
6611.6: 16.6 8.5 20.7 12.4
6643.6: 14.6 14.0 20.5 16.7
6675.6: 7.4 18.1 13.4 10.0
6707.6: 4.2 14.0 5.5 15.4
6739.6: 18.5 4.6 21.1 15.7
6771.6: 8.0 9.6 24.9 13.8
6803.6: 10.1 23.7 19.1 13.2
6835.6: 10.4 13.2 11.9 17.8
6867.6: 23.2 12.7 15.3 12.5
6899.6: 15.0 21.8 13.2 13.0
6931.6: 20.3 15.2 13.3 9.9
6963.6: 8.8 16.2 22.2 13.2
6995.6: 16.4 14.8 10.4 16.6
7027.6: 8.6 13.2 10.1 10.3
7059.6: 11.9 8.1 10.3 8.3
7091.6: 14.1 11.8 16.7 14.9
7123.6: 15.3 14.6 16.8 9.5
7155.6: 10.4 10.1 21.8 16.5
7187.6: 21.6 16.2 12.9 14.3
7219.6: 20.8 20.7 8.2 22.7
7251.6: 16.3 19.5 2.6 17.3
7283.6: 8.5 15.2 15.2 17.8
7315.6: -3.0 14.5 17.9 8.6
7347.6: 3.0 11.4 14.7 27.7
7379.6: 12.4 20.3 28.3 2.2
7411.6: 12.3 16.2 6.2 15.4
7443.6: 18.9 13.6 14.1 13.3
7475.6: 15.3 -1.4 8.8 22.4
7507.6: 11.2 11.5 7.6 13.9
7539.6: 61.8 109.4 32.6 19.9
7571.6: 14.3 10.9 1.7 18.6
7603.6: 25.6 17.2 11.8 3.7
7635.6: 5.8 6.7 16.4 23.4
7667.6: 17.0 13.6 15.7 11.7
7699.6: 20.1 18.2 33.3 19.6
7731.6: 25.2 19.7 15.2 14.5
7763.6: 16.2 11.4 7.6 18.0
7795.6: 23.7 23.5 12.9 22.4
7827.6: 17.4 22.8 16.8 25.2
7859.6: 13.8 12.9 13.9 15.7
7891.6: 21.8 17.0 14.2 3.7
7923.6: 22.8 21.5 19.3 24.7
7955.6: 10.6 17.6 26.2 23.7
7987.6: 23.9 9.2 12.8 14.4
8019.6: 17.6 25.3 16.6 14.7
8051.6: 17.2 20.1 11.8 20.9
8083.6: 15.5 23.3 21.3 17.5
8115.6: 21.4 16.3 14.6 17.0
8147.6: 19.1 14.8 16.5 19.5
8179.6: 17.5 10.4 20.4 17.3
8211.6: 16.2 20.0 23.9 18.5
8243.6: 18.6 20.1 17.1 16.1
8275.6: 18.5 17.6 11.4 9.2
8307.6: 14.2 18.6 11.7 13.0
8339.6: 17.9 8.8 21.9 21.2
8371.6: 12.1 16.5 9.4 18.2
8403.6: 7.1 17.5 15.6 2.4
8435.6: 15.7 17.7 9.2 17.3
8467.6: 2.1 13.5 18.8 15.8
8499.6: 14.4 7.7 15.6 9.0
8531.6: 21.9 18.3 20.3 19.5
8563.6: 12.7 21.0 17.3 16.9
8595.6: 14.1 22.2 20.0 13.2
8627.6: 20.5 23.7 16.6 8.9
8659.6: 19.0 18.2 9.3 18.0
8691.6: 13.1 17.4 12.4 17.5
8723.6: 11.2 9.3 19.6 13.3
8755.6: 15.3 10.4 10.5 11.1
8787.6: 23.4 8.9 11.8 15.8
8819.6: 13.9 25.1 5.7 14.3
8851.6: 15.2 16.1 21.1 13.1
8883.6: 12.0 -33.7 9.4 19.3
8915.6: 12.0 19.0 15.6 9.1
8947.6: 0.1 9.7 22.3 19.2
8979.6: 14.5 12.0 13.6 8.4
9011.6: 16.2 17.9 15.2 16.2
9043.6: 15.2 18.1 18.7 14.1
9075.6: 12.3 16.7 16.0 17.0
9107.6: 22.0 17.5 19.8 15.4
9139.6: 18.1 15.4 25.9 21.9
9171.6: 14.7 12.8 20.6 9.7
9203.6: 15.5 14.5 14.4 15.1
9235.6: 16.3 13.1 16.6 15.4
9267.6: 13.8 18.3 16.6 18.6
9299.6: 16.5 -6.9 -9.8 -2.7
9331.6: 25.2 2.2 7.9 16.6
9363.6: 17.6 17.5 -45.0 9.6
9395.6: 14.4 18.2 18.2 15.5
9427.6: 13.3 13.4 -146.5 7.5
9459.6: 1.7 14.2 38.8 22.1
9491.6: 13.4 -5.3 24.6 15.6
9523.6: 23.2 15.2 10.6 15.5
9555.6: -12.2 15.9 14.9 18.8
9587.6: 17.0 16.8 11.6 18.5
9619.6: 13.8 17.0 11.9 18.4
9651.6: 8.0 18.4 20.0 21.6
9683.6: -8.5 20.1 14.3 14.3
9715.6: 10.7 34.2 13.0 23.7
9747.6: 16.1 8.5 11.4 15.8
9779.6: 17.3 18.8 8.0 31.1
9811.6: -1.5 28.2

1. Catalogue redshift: 1.024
